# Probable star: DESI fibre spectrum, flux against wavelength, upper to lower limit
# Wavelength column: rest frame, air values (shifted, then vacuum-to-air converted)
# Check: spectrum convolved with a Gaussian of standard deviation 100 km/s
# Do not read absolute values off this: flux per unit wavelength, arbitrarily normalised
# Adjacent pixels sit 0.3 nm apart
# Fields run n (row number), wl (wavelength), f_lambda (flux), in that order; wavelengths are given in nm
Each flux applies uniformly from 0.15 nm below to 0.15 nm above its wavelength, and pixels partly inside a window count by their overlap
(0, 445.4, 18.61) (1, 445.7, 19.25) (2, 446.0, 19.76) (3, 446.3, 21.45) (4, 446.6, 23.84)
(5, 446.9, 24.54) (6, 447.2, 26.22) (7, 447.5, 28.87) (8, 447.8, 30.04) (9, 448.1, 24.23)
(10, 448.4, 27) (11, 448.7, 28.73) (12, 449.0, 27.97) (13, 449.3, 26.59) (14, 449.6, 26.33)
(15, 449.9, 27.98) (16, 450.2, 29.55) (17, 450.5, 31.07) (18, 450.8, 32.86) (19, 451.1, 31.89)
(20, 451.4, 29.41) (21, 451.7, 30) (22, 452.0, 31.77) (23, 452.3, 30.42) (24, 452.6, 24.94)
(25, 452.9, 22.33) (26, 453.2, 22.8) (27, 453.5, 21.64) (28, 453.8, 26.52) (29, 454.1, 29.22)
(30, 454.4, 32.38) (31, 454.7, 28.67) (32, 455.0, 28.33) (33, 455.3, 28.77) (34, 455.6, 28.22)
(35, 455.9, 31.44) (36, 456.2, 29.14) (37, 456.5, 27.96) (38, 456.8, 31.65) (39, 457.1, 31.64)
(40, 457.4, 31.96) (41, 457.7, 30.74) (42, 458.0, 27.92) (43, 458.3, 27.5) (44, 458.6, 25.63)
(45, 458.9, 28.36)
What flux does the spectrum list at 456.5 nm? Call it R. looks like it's 27.96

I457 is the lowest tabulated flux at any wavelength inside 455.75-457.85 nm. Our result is 27.96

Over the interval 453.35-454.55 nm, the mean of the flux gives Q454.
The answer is 27.4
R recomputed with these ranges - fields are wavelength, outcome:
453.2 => 22.8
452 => 31.77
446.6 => 23.84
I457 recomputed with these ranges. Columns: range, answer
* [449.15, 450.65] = 26.33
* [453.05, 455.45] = 21.64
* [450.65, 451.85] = 29.41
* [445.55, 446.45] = 19.25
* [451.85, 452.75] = 24.94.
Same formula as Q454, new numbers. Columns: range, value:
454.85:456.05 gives 29.2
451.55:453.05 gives 27.9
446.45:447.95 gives 26.7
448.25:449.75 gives 27.3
